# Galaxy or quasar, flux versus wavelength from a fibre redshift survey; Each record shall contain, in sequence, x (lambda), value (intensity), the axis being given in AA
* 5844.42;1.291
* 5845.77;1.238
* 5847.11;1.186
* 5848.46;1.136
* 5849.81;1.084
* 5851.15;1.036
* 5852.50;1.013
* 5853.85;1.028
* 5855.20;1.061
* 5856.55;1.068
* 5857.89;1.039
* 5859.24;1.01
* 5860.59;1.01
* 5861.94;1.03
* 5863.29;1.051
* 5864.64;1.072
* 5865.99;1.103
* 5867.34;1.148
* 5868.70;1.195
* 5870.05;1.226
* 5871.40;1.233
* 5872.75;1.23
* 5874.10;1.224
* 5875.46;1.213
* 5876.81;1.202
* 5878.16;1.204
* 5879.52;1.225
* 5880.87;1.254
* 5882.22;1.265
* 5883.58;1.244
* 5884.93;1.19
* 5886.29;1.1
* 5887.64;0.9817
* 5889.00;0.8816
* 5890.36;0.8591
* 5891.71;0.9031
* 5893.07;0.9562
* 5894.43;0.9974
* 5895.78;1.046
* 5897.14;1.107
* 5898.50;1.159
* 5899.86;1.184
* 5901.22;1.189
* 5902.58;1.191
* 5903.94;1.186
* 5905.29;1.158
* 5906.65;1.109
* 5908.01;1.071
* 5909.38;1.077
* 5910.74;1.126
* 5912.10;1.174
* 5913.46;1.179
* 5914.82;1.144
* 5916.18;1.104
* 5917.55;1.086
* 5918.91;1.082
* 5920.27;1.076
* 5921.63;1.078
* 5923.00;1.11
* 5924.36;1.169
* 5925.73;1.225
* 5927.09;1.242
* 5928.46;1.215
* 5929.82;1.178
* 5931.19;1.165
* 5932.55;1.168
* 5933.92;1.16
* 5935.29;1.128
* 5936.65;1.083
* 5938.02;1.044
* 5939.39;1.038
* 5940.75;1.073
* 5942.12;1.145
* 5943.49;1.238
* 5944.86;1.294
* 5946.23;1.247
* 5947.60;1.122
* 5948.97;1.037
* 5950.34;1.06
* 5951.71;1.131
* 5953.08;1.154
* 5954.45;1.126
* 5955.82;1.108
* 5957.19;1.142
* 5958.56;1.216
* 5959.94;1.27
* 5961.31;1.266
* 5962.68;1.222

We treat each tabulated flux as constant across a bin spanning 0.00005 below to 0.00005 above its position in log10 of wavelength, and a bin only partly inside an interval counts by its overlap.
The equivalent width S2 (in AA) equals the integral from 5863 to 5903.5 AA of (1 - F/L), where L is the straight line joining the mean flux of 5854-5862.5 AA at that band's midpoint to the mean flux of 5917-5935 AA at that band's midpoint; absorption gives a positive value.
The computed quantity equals -1.93 AA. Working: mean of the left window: 1.04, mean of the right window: 1.15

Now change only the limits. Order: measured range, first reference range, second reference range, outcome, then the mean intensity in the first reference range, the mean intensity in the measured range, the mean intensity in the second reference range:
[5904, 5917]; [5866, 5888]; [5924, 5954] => 0.47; 1.2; 1.13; 1.15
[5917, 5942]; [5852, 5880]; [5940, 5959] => 0.28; 1.12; 1.13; 1.15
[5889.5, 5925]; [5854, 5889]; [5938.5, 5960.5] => 1.43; 1.14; 1.1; 1.15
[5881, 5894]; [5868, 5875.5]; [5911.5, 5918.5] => 1.52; 1.22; 1.05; 1.13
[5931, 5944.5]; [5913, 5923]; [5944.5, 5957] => -0.02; 1.11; 1.13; 1.14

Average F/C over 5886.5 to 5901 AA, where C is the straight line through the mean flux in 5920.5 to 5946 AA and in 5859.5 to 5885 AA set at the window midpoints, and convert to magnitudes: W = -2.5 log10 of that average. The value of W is 0.148 mag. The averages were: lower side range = 1.17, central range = 1.02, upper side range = 1.15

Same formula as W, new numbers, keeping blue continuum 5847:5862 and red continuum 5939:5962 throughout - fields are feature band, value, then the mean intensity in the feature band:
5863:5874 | -0.09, 1.16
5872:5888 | -0.11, 1.2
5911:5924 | 0.01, 1.12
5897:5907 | -0.06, 1.17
